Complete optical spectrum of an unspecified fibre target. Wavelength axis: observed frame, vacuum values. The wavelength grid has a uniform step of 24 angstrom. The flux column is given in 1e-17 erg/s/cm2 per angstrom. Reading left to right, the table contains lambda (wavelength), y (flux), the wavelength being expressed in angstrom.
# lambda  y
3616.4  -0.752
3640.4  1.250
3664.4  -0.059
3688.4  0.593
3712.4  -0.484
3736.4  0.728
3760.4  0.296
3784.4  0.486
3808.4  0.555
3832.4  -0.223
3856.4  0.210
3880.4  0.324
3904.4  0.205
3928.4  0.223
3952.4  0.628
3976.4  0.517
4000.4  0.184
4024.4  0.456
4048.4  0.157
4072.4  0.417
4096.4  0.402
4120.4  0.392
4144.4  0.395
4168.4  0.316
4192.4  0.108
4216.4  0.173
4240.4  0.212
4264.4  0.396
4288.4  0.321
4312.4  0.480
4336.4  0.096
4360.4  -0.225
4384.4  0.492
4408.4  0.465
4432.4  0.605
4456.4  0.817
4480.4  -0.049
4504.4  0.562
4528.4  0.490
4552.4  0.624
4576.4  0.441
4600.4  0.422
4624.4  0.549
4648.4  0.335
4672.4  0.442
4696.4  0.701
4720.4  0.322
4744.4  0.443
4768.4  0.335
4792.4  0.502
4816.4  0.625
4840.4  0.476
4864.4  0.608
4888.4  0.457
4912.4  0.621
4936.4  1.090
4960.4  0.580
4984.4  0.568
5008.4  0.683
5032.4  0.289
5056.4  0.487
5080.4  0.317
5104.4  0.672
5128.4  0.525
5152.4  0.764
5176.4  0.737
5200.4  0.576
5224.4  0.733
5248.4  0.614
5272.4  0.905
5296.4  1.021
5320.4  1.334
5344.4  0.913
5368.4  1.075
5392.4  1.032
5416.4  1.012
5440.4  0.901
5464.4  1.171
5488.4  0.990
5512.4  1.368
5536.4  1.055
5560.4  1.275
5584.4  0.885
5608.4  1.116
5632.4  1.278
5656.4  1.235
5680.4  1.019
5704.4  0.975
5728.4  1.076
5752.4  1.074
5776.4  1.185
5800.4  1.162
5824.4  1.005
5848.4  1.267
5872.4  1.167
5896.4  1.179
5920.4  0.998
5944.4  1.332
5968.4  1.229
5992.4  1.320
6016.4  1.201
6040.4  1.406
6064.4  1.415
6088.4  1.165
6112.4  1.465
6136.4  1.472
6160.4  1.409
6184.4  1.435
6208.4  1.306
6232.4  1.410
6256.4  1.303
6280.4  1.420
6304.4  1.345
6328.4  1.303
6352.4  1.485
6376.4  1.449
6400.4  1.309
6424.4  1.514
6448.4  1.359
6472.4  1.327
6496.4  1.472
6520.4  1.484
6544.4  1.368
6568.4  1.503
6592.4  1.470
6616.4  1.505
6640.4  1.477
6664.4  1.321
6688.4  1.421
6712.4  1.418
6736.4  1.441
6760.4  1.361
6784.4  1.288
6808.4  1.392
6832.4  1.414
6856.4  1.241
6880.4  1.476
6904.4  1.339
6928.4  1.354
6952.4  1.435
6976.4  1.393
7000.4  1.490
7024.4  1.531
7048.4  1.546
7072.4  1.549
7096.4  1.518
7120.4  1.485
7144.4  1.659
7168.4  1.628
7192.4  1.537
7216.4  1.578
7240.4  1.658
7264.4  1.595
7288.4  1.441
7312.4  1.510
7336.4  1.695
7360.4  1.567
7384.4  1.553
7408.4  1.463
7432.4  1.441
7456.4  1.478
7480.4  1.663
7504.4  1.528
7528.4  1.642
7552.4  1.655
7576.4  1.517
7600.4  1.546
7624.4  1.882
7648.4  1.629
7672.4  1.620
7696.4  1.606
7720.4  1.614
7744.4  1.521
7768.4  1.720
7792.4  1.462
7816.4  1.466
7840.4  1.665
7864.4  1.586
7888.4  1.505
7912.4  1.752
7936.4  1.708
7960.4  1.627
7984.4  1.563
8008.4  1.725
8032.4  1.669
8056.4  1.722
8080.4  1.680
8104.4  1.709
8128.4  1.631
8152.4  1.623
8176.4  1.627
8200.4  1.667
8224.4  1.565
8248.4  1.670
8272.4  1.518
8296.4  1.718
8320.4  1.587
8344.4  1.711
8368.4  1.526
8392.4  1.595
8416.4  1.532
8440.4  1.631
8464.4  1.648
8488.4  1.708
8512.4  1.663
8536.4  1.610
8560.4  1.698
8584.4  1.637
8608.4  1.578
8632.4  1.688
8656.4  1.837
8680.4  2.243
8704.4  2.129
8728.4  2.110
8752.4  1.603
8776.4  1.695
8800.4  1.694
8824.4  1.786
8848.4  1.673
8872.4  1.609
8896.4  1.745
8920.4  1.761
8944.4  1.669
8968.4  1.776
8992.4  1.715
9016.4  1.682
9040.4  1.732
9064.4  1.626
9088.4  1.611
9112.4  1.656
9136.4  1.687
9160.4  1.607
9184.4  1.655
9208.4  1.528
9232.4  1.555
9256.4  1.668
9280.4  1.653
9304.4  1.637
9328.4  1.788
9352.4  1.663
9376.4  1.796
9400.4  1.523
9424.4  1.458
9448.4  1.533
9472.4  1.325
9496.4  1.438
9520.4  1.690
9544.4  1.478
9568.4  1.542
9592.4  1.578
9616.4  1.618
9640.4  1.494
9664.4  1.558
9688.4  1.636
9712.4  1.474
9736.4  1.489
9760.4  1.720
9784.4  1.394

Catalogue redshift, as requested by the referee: 0.32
